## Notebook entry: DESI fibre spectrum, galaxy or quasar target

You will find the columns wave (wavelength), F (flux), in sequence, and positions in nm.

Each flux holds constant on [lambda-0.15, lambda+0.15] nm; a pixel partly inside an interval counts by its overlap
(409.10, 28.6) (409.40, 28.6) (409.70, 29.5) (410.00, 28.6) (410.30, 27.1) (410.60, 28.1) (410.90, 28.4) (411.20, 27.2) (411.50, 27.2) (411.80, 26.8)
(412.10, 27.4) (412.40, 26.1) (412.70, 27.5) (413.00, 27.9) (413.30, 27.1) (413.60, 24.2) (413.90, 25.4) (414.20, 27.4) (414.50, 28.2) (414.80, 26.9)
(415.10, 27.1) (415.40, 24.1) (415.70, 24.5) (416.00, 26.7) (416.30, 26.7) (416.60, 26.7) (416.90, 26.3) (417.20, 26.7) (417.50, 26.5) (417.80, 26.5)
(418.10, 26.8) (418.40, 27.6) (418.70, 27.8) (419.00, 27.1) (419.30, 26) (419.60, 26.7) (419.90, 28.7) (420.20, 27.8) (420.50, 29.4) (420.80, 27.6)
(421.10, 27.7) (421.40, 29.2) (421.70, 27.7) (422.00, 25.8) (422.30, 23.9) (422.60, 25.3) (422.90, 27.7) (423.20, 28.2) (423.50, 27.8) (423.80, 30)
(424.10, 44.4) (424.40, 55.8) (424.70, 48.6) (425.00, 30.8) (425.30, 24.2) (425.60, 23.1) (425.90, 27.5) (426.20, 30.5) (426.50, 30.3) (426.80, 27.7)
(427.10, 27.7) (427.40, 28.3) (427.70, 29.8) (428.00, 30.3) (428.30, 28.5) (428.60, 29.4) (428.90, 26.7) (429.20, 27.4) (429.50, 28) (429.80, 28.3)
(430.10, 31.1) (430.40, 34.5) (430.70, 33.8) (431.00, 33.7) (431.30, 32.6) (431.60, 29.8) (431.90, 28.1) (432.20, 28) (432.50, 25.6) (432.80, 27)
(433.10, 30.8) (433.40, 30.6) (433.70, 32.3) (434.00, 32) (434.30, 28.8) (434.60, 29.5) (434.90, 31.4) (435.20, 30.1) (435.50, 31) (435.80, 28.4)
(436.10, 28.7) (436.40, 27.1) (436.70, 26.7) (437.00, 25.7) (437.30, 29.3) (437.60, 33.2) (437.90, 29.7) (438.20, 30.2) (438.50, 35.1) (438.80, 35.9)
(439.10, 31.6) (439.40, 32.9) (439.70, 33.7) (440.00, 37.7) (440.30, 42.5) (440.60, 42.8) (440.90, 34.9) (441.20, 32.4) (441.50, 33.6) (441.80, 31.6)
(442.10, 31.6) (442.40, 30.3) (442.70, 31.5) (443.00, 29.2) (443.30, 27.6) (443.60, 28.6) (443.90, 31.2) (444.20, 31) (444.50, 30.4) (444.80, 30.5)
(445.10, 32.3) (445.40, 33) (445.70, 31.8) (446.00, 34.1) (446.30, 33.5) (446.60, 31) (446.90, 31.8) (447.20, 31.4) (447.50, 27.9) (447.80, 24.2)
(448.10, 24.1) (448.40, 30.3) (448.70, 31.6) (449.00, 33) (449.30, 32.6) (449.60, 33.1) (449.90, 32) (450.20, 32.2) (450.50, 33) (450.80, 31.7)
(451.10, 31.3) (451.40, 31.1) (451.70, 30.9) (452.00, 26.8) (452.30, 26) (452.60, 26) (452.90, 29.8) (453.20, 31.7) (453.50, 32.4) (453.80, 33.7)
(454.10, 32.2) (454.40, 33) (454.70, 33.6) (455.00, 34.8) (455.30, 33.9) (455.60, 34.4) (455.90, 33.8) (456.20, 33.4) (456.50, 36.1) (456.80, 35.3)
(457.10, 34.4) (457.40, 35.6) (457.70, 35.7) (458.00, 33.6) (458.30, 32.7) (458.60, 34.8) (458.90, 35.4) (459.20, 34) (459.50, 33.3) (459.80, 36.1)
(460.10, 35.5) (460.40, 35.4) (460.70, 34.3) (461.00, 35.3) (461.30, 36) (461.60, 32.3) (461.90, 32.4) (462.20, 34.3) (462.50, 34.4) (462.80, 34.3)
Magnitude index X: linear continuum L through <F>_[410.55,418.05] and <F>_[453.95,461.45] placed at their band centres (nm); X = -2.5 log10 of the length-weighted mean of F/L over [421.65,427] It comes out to -0.095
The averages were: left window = 26.7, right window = 34.5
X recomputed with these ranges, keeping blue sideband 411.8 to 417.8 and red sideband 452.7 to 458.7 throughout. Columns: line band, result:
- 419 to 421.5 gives -0.01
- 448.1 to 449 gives 0.08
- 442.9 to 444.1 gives 0.08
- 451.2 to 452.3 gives 0.13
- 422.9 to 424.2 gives -0.13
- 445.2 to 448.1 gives 0.05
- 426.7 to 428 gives 0.00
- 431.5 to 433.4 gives 0.05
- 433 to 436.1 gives -0.02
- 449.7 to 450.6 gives 0.01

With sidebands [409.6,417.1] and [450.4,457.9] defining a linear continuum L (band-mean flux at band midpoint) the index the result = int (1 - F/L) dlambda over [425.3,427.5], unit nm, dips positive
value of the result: 0.08 nm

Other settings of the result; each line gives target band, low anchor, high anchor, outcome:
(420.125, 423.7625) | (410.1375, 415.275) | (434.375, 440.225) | 0.145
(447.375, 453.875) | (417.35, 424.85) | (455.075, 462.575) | 0.643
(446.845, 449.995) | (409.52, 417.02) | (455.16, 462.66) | 0.256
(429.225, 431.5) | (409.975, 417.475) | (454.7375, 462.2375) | -0.137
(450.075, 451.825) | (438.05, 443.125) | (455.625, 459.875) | 0.134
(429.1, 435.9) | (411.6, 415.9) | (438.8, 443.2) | 0.322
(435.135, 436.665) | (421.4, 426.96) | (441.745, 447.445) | 0.111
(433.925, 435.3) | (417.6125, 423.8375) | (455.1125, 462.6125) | -0.015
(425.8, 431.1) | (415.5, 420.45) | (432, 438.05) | -0.237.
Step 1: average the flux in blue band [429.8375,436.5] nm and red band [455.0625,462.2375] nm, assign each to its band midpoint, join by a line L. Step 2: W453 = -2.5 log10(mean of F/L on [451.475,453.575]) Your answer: 0.15 mag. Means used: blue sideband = 30.2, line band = 29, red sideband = 34.5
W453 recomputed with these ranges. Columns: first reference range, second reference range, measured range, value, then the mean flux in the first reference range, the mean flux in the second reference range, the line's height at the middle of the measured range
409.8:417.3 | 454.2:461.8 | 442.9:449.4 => 0.067 mag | 26.8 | 34.5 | 32.4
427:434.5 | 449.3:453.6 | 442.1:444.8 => 0.007 mag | 29.7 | 30.6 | 30.3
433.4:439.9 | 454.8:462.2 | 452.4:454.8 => 0.076 mag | 30.7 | 34.5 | 33.7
